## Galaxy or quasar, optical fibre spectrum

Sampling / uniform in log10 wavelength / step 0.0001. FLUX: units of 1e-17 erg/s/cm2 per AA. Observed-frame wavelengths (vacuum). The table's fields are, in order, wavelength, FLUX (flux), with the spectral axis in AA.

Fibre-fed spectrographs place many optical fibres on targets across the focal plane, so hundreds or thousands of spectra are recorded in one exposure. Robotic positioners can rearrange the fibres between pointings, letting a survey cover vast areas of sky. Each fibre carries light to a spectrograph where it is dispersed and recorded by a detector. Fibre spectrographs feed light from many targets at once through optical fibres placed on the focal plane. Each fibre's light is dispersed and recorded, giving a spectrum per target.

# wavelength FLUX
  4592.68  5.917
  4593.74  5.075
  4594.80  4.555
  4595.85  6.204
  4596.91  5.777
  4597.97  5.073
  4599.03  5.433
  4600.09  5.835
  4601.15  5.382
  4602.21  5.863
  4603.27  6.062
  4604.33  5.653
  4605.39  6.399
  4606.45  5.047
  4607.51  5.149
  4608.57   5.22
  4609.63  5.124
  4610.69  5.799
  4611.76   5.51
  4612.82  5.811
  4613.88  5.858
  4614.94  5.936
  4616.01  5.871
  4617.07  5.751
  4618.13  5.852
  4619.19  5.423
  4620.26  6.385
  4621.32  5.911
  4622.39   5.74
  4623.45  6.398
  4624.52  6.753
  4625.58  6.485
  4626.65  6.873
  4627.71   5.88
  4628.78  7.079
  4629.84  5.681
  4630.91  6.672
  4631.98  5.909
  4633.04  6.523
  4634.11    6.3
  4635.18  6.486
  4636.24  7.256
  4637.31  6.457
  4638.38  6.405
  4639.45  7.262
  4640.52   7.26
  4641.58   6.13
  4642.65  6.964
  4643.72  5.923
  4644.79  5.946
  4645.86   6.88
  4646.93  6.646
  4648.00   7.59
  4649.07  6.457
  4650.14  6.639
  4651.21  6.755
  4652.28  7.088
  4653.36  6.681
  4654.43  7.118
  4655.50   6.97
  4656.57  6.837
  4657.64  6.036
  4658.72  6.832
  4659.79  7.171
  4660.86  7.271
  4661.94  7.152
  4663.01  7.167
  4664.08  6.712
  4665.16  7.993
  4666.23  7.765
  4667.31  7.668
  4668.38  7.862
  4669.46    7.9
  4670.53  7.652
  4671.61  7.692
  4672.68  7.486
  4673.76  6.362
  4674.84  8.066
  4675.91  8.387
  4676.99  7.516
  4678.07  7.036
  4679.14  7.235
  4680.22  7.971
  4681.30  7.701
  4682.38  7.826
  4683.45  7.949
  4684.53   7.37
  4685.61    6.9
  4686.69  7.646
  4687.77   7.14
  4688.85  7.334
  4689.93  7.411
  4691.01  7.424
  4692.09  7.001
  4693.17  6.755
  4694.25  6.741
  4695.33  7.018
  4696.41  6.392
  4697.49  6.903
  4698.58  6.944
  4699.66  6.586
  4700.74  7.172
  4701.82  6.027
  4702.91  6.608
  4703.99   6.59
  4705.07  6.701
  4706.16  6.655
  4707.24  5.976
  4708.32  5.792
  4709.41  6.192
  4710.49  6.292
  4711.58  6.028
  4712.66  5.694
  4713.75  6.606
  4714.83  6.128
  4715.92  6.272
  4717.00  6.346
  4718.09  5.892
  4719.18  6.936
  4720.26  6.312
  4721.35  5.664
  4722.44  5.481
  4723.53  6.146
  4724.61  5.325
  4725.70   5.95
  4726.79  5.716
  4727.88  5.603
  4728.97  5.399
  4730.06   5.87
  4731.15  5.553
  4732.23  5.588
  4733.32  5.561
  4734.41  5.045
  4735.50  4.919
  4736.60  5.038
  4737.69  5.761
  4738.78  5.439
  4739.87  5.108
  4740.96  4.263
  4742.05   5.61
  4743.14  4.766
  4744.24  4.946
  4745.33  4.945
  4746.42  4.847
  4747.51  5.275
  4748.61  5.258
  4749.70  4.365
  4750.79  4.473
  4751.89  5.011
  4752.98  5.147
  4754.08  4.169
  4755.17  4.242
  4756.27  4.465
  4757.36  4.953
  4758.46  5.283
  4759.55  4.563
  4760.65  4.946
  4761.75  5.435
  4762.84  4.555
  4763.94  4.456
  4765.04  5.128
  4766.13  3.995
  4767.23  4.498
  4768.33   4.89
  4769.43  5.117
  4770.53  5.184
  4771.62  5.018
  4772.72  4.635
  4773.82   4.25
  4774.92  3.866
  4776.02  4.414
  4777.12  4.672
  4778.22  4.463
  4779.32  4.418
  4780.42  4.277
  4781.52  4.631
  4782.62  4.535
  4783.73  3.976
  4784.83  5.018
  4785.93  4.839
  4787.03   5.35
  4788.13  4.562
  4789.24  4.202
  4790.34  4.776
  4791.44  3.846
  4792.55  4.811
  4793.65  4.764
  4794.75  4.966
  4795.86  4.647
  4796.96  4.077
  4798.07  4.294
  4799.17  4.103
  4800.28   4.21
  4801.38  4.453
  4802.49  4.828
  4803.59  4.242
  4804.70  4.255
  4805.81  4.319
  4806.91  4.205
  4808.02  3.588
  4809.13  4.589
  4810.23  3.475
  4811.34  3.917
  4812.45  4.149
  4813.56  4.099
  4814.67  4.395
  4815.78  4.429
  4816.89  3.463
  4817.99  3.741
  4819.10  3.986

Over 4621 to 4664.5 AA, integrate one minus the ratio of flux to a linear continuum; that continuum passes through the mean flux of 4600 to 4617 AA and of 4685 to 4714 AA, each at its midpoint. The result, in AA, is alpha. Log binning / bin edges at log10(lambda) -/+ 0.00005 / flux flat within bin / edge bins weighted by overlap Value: -4.3 AA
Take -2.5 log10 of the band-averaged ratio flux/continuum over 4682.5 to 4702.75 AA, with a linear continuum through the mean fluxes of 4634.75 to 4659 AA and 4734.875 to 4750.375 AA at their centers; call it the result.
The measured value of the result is -0.19 mag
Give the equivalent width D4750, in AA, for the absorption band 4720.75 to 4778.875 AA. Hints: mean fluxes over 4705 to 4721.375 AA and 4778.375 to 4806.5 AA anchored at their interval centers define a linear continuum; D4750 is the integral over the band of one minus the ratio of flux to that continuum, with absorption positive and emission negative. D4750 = 4.5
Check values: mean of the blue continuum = 6.22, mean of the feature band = 5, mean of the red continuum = 4.49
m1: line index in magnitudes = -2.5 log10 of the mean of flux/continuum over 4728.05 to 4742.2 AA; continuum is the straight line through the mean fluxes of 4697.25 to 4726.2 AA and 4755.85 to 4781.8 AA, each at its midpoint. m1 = 0.06 mag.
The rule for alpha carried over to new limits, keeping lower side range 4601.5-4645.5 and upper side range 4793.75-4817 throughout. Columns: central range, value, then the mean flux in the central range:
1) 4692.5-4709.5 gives -4.0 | 6.58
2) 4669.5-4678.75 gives -3.2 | 7.55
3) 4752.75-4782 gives -0.1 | 4.65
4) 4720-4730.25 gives -1.3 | 5.72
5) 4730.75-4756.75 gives -0.5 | 4.99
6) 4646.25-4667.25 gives -4.5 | 7.01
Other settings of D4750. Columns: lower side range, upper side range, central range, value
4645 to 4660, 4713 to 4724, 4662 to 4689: -3.9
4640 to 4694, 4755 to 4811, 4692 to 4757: 1.6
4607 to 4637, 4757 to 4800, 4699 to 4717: -3.6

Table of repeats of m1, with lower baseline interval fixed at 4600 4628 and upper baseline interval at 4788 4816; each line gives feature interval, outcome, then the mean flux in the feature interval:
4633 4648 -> -0.178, 6.64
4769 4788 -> -0.029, 4.62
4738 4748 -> -0.055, 5.04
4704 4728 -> -0.212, 6.1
